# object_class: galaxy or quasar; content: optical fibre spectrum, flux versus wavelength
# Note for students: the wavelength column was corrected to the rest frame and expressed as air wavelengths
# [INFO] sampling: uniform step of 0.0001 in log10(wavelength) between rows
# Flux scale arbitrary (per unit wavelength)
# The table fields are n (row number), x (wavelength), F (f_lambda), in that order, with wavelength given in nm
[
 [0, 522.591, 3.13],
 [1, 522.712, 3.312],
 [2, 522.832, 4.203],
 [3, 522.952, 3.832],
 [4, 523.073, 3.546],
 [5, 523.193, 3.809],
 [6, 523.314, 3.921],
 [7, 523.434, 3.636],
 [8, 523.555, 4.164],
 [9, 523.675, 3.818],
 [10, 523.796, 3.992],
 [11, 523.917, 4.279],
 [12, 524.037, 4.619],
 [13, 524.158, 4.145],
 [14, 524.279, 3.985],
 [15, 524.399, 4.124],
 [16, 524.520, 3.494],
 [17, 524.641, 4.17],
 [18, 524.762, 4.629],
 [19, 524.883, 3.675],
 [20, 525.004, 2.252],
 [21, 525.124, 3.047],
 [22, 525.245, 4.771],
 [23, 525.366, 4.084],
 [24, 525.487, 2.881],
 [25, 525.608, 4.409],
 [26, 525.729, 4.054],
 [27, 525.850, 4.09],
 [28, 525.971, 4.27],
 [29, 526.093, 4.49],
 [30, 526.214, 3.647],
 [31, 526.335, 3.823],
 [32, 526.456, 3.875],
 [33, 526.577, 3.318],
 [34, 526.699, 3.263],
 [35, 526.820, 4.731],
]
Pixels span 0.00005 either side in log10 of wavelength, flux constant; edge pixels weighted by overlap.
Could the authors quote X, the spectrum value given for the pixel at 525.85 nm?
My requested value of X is 4.09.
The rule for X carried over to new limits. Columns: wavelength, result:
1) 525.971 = 4.27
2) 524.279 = 3.985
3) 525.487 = 2.881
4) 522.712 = 3.312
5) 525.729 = 4.054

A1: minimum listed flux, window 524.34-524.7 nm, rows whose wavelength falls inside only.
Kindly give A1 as 3.494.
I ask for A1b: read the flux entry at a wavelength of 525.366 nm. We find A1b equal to 4.084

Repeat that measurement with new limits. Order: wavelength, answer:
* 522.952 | 3.832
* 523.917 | 4.279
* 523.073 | 3.546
